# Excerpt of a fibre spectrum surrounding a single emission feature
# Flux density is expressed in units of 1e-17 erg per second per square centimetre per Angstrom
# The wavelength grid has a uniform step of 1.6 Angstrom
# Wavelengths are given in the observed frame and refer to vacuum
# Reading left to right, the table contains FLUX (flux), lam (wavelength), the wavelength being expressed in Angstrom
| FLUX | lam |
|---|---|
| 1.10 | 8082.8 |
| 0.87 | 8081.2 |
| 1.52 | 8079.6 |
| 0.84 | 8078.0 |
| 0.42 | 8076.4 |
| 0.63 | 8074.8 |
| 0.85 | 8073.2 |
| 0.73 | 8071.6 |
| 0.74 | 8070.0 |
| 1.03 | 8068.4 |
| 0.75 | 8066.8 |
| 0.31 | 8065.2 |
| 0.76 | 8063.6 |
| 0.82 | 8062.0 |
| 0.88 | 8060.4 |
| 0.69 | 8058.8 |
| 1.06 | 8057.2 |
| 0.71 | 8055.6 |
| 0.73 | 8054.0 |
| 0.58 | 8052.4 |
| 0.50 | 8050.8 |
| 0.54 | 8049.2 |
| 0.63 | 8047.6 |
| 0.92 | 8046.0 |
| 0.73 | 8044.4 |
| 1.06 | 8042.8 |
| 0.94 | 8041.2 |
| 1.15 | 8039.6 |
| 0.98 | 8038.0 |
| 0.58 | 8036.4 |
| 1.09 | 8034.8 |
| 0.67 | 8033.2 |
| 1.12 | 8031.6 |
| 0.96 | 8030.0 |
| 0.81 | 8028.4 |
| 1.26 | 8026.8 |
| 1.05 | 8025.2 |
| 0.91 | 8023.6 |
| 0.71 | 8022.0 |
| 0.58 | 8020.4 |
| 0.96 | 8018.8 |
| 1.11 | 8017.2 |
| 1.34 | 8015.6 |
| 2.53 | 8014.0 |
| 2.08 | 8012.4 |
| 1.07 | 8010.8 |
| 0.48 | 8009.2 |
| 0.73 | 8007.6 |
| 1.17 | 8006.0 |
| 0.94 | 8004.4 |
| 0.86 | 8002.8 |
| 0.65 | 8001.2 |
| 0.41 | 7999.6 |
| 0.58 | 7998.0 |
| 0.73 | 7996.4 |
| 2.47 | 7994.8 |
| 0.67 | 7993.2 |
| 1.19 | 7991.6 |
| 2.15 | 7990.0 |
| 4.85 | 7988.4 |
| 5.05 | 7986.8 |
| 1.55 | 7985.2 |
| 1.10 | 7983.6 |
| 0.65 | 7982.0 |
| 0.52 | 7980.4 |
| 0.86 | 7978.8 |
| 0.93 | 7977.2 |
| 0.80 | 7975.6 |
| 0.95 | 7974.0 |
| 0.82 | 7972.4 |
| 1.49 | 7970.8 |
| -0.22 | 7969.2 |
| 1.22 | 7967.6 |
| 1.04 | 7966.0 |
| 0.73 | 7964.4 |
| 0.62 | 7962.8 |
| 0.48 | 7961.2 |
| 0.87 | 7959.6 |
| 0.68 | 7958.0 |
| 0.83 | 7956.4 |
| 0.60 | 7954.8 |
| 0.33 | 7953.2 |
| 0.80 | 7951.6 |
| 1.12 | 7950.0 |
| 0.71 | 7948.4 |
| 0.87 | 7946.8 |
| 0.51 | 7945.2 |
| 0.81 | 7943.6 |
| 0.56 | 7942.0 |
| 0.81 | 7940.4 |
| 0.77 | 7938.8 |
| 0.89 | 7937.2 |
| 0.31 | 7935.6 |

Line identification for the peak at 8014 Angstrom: [N II]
